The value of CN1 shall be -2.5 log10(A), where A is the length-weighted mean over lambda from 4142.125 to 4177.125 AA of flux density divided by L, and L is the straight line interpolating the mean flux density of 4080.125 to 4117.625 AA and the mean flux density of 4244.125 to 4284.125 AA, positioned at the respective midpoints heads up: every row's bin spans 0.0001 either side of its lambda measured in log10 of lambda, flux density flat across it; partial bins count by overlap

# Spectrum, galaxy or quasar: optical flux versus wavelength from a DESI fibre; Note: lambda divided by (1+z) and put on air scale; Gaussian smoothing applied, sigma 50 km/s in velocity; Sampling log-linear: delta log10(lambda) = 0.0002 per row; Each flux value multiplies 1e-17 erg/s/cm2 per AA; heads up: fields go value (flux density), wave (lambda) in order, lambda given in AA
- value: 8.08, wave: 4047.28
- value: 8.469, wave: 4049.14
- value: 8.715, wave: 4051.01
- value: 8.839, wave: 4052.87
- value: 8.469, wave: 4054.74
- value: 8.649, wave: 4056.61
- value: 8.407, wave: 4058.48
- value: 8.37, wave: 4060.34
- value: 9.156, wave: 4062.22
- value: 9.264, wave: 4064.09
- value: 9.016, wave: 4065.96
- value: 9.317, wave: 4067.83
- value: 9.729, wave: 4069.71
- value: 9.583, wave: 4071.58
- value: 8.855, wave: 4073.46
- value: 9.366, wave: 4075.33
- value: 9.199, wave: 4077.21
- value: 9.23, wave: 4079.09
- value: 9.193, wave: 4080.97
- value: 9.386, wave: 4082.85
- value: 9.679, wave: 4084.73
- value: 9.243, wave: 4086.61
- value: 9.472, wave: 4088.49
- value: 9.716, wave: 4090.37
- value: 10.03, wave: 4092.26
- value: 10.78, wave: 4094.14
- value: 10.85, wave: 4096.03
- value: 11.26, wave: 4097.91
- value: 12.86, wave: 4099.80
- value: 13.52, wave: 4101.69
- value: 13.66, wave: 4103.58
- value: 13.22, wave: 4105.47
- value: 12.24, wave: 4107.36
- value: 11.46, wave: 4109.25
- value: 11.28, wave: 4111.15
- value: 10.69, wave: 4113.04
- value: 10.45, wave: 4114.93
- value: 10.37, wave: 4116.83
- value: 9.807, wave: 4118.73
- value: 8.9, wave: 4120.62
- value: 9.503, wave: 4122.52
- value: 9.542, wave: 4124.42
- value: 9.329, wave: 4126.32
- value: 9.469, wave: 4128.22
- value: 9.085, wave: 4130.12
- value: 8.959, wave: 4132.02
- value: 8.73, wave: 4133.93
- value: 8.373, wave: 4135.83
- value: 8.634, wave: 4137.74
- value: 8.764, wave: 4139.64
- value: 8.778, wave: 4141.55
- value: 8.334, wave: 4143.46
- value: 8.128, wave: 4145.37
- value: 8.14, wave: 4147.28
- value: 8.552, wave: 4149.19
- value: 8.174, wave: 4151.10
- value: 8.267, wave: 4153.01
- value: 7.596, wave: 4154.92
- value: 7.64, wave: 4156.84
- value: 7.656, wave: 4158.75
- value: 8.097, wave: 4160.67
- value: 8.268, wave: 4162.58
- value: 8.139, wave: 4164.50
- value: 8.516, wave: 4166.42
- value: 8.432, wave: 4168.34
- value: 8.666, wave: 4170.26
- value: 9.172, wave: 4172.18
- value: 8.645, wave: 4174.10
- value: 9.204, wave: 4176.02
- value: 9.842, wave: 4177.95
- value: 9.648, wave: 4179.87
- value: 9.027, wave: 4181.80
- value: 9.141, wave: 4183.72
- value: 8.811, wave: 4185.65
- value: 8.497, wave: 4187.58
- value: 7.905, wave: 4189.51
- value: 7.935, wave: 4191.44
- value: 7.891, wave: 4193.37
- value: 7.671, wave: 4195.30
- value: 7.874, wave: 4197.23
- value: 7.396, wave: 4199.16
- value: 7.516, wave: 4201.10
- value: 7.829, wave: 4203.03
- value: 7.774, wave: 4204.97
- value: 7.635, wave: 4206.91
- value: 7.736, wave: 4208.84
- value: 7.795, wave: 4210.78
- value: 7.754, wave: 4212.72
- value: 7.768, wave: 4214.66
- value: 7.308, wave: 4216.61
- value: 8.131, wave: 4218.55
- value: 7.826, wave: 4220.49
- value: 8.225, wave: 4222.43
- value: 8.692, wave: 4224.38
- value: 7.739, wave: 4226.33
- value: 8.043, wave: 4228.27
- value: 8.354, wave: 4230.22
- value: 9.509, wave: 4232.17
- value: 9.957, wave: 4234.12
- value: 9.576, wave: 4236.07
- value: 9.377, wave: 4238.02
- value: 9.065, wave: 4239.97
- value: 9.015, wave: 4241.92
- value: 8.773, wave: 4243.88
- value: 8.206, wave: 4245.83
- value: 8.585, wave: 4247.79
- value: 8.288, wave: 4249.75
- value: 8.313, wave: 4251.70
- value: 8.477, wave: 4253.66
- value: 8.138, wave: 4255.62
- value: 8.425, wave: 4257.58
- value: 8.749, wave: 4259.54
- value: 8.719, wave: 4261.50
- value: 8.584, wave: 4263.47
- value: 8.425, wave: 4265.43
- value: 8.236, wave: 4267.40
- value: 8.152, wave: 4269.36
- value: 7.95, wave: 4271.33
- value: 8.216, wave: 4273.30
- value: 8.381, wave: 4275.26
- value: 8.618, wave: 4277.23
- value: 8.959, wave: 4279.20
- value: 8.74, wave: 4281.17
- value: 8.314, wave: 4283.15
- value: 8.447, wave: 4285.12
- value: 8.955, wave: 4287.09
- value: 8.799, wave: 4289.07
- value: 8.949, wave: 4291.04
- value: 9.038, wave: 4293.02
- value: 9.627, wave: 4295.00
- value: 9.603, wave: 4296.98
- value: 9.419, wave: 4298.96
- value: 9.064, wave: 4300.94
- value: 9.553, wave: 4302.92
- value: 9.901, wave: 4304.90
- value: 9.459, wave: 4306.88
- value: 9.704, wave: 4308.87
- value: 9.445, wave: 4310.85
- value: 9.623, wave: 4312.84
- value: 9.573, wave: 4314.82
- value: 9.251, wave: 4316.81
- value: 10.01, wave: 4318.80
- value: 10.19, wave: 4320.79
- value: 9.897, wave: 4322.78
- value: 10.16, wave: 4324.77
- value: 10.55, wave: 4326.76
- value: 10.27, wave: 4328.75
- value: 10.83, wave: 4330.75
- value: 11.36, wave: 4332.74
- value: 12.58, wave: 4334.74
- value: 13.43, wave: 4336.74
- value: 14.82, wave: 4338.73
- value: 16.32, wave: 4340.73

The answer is 0.20 mag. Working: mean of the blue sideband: 11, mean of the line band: 8.32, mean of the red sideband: 8.43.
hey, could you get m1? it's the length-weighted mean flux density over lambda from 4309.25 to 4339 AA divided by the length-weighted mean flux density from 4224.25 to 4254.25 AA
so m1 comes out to 1.22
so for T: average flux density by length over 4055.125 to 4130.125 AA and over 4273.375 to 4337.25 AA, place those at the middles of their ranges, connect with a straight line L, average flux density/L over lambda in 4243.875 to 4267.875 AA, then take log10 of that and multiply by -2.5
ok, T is 0.16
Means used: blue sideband 10.1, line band 8.45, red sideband 9.66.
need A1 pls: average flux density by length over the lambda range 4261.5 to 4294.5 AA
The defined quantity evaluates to 8.57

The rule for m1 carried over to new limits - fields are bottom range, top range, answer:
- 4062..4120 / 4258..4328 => 0.88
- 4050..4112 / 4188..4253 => 0.82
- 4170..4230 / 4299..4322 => 1.17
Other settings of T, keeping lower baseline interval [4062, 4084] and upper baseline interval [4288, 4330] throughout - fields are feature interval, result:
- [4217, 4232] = 0.16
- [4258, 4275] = 0.14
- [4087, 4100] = -0.13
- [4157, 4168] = 0.16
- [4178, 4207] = 0.15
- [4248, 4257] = 0.15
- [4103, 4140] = -0.08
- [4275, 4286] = 0.12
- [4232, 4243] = 0.01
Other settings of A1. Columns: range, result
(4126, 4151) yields 8.68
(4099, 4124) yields 11.3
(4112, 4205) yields 8.66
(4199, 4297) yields 8.44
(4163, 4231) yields 8.24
